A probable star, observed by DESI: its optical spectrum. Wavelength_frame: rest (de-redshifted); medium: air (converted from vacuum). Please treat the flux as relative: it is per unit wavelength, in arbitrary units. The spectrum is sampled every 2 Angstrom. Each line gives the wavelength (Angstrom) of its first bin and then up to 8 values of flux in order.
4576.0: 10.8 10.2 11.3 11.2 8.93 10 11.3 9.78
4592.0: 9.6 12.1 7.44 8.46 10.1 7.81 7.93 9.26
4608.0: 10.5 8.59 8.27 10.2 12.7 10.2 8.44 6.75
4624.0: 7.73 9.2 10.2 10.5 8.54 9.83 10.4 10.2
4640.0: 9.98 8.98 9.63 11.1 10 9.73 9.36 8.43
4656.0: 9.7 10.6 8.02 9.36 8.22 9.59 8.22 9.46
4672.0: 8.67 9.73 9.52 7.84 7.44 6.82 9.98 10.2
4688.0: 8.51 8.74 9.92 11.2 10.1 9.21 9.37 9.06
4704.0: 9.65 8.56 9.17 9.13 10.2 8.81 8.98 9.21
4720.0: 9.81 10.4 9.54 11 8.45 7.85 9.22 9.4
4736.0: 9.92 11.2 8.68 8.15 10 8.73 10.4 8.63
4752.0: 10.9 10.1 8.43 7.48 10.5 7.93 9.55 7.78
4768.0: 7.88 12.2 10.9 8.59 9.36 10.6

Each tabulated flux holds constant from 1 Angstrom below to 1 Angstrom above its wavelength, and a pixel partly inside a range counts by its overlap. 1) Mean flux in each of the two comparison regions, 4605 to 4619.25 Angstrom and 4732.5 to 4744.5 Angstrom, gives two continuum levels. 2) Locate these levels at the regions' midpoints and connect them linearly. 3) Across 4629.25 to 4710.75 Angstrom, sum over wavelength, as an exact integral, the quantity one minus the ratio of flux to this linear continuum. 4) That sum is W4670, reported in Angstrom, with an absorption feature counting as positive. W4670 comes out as 3.49 Angstrom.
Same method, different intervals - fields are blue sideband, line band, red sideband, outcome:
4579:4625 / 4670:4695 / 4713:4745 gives 1.0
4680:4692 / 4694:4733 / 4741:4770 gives -2.0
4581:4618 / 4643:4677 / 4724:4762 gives 0.6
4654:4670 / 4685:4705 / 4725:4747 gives -0.9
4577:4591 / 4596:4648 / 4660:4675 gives 1.8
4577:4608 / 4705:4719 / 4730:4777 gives 0.4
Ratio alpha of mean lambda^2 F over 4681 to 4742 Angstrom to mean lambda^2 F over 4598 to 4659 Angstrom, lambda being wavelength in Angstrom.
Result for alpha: 1.03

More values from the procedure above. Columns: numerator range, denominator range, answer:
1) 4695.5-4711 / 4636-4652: 0.96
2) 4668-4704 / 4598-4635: 1.02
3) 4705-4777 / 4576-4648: 1.02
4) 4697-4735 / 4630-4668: 1.01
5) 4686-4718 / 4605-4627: 1.05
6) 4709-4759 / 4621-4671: 1.04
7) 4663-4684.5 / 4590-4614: 0.97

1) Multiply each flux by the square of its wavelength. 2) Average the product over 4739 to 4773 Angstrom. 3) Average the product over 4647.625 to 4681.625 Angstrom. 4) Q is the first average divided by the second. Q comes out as 1.08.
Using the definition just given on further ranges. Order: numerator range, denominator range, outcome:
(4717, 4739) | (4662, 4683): 1.15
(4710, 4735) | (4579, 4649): 1.02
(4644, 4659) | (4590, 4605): 1.10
